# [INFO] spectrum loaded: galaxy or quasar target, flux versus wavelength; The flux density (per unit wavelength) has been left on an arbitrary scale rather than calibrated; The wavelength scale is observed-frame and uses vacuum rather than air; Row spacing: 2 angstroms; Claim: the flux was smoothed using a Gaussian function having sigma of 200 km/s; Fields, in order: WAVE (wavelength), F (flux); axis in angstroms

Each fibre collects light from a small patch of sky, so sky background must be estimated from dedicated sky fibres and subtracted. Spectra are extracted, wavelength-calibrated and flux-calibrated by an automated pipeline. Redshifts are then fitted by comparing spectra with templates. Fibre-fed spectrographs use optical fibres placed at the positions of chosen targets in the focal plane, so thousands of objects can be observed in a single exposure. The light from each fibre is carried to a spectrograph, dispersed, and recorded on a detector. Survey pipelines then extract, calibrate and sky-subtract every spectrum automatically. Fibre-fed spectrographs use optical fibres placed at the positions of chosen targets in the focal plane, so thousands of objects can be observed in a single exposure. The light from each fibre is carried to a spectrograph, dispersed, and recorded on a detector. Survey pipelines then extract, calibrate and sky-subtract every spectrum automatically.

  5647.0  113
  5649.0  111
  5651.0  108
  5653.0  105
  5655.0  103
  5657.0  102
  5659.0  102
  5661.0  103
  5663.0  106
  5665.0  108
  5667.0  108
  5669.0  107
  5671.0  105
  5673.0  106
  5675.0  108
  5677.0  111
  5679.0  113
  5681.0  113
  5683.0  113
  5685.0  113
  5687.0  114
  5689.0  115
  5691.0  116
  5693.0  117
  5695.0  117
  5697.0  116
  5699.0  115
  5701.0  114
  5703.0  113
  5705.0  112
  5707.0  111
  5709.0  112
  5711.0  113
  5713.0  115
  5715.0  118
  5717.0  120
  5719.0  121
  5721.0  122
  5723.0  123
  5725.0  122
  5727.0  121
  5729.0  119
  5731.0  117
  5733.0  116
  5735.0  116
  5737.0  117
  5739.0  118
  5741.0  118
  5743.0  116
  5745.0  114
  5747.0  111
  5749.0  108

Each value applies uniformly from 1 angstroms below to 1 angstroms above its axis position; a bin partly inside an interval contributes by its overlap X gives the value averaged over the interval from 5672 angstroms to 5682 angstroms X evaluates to 110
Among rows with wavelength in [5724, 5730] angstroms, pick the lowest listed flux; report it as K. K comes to 119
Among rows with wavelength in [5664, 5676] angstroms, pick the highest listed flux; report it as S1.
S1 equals 108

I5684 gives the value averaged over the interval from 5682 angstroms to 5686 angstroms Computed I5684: 113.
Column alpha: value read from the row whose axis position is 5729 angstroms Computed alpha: 119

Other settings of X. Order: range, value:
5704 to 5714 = 113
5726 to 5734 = 118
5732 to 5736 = 116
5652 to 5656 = 104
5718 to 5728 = 122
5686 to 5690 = 114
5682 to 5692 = 114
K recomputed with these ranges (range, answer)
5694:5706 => 112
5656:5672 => 102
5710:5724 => 113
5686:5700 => 114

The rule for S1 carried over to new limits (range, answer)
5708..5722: 122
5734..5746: 118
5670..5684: 113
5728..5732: 119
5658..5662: 103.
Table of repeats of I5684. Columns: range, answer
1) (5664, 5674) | 107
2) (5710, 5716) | 115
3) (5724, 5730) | 121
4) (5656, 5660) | 102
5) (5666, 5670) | 108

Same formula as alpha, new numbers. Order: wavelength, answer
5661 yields 103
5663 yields 106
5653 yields 105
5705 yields 112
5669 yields 107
